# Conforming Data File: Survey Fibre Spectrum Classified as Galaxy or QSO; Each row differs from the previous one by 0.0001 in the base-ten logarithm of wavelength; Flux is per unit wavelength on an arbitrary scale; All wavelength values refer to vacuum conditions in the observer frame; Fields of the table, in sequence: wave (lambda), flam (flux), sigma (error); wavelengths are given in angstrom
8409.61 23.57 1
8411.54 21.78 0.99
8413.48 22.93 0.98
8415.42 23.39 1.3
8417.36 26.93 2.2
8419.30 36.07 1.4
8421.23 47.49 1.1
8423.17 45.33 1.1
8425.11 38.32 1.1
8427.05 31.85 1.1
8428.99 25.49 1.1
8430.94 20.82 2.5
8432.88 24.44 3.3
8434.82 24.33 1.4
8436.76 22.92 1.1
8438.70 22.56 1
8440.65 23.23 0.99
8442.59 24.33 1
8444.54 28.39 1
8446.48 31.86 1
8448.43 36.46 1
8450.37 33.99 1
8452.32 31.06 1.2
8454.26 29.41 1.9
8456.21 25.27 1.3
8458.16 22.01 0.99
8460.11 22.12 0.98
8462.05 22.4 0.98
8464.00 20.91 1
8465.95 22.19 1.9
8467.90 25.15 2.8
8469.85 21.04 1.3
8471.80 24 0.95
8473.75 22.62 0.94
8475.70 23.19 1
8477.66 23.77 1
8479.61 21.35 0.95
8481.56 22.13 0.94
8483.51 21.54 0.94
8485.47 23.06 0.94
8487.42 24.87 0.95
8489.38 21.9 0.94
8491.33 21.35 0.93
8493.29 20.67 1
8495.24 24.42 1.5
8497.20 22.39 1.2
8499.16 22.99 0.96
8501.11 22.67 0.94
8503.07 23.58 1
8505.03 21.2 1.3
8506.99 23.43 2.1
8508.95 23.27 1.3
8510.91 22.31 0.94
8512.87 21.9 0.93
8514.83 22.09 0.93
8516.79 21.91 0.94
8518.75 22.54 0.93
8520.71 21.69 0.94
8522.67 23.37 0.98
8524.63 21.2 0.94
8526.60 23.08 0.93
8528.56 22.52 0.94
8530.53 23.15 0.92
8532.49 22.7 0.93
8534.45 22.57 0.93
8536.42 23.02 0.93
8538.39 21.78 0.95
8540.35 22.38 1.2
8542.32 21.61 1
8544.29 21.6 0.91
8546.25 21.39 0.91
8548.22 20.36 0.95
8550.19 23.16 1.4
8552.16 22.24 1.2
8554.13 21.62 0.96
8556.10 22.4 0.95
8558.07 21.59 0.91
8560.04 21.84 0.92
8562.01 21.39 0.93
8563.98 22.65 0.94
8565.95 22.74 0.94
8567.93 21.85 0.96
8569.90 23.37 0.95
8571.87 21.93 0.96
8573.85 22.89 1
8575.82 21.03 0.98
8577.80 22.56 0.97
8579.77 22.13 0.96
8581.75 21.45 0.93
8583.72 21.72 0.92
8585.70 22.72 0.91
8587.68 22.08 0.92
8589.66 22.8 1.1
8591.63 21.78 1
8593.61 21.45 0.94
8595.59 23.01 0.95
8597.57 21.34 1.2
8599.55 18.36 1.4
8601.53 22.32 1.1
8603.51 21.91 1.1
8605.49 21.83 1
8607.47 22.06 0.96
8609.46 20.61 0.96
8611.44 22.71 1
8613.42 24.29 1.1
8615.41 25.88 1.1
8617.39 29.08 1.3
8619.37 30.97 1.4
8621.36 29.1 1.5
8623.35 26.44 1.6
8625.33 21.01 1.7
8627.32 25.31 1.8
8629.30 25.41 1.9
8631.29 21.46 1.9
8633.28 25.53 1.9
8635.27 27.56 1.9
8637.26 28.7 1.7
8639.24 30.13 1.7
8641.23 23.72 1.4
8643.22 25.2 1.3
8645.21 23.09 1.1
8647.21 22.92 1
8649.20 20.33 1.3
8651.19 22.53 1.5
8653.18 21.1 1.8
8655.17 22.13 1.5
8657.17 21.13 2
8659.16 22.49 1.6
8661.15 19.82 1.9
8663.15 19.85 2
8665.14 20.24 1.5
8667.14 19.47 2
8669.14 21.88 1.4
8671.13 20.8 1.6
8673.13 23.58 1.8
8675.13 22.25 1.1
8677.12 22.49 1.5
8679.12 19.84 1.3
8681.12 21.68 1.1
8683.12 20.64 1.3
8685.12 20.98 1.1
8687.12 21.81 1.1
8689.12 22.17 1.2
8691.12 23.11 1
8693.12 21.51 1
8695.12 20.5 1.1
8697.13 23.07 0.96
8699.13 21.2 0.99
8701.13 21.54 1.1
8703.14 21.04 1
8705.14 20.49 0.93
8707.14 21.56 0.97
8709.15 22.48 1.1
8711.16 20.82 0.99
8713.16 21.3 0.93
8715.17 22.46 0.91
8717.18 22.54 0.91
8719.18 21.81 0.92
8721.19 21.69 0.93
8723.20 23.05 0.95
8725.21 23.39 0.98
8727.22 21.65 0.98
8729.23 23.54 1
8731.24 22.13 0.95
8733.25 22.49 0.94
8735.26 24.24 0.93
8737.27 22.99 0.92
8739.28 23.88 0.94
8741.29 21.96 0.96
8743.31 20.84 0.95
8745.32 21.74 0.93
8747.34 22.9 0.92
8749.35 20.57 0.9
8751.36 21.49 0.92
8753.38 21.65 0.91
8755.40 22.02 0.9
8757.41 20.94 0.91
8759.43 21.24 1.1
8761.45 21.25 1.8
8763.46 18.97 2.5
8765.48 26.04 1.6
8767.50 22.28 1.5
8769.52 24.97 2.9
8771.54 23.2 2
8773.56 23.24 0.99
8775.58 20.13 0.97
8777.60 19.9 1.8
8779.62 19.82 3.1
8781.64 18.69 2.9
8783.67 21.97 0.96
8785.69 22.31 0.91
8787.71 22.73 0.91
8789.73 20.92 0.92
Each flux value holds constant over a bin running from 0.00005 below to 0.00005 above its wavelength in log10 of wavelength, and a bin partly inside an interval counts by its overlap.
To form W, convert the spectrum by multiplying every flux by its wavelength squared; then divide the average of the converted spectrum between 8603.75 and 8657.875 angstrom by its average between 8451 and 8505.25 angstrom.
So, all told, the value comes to 1.1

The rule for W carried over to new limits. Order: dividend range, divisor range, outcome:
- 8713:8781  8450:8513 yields 1.01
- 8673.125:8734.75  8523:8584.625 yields 1.02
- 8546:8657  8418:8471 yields 0.86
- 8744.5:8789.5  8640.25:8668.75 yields 1.03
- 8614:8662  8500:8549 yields 1.13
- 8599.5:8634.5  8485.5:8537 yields 1.10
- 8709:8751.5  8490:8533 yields 1.04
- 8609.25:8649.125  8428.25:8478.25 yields 1.05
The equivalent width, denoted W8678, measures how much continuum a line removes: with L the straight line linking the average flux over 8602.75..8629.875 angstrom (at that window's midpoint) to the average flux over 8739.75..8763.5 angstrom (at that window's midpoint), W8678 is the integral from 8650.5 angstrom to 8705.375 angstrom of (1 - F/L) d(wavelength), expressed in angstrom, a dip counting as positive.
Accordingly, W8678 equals 4.3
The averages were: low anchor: 24.8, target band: 21.4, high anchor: 21.5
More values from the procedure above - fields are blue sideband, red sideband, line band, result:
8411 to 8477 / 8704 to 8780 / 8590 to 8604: 1.7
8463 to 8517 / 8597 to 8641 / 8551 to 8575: 1.6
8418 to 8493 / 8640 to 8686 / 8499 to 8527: 3.0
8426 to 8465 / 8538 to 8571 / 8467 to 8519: 3.7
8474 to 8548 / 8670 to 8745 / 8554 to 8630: -2.5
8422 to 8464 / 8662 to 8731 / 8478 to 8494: 2.8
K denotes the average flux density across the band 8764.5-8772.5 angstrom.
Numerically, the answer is 24.1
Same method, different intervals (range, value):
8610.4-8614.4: 23.5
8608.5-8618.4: 24.6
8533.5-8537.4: 22.8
